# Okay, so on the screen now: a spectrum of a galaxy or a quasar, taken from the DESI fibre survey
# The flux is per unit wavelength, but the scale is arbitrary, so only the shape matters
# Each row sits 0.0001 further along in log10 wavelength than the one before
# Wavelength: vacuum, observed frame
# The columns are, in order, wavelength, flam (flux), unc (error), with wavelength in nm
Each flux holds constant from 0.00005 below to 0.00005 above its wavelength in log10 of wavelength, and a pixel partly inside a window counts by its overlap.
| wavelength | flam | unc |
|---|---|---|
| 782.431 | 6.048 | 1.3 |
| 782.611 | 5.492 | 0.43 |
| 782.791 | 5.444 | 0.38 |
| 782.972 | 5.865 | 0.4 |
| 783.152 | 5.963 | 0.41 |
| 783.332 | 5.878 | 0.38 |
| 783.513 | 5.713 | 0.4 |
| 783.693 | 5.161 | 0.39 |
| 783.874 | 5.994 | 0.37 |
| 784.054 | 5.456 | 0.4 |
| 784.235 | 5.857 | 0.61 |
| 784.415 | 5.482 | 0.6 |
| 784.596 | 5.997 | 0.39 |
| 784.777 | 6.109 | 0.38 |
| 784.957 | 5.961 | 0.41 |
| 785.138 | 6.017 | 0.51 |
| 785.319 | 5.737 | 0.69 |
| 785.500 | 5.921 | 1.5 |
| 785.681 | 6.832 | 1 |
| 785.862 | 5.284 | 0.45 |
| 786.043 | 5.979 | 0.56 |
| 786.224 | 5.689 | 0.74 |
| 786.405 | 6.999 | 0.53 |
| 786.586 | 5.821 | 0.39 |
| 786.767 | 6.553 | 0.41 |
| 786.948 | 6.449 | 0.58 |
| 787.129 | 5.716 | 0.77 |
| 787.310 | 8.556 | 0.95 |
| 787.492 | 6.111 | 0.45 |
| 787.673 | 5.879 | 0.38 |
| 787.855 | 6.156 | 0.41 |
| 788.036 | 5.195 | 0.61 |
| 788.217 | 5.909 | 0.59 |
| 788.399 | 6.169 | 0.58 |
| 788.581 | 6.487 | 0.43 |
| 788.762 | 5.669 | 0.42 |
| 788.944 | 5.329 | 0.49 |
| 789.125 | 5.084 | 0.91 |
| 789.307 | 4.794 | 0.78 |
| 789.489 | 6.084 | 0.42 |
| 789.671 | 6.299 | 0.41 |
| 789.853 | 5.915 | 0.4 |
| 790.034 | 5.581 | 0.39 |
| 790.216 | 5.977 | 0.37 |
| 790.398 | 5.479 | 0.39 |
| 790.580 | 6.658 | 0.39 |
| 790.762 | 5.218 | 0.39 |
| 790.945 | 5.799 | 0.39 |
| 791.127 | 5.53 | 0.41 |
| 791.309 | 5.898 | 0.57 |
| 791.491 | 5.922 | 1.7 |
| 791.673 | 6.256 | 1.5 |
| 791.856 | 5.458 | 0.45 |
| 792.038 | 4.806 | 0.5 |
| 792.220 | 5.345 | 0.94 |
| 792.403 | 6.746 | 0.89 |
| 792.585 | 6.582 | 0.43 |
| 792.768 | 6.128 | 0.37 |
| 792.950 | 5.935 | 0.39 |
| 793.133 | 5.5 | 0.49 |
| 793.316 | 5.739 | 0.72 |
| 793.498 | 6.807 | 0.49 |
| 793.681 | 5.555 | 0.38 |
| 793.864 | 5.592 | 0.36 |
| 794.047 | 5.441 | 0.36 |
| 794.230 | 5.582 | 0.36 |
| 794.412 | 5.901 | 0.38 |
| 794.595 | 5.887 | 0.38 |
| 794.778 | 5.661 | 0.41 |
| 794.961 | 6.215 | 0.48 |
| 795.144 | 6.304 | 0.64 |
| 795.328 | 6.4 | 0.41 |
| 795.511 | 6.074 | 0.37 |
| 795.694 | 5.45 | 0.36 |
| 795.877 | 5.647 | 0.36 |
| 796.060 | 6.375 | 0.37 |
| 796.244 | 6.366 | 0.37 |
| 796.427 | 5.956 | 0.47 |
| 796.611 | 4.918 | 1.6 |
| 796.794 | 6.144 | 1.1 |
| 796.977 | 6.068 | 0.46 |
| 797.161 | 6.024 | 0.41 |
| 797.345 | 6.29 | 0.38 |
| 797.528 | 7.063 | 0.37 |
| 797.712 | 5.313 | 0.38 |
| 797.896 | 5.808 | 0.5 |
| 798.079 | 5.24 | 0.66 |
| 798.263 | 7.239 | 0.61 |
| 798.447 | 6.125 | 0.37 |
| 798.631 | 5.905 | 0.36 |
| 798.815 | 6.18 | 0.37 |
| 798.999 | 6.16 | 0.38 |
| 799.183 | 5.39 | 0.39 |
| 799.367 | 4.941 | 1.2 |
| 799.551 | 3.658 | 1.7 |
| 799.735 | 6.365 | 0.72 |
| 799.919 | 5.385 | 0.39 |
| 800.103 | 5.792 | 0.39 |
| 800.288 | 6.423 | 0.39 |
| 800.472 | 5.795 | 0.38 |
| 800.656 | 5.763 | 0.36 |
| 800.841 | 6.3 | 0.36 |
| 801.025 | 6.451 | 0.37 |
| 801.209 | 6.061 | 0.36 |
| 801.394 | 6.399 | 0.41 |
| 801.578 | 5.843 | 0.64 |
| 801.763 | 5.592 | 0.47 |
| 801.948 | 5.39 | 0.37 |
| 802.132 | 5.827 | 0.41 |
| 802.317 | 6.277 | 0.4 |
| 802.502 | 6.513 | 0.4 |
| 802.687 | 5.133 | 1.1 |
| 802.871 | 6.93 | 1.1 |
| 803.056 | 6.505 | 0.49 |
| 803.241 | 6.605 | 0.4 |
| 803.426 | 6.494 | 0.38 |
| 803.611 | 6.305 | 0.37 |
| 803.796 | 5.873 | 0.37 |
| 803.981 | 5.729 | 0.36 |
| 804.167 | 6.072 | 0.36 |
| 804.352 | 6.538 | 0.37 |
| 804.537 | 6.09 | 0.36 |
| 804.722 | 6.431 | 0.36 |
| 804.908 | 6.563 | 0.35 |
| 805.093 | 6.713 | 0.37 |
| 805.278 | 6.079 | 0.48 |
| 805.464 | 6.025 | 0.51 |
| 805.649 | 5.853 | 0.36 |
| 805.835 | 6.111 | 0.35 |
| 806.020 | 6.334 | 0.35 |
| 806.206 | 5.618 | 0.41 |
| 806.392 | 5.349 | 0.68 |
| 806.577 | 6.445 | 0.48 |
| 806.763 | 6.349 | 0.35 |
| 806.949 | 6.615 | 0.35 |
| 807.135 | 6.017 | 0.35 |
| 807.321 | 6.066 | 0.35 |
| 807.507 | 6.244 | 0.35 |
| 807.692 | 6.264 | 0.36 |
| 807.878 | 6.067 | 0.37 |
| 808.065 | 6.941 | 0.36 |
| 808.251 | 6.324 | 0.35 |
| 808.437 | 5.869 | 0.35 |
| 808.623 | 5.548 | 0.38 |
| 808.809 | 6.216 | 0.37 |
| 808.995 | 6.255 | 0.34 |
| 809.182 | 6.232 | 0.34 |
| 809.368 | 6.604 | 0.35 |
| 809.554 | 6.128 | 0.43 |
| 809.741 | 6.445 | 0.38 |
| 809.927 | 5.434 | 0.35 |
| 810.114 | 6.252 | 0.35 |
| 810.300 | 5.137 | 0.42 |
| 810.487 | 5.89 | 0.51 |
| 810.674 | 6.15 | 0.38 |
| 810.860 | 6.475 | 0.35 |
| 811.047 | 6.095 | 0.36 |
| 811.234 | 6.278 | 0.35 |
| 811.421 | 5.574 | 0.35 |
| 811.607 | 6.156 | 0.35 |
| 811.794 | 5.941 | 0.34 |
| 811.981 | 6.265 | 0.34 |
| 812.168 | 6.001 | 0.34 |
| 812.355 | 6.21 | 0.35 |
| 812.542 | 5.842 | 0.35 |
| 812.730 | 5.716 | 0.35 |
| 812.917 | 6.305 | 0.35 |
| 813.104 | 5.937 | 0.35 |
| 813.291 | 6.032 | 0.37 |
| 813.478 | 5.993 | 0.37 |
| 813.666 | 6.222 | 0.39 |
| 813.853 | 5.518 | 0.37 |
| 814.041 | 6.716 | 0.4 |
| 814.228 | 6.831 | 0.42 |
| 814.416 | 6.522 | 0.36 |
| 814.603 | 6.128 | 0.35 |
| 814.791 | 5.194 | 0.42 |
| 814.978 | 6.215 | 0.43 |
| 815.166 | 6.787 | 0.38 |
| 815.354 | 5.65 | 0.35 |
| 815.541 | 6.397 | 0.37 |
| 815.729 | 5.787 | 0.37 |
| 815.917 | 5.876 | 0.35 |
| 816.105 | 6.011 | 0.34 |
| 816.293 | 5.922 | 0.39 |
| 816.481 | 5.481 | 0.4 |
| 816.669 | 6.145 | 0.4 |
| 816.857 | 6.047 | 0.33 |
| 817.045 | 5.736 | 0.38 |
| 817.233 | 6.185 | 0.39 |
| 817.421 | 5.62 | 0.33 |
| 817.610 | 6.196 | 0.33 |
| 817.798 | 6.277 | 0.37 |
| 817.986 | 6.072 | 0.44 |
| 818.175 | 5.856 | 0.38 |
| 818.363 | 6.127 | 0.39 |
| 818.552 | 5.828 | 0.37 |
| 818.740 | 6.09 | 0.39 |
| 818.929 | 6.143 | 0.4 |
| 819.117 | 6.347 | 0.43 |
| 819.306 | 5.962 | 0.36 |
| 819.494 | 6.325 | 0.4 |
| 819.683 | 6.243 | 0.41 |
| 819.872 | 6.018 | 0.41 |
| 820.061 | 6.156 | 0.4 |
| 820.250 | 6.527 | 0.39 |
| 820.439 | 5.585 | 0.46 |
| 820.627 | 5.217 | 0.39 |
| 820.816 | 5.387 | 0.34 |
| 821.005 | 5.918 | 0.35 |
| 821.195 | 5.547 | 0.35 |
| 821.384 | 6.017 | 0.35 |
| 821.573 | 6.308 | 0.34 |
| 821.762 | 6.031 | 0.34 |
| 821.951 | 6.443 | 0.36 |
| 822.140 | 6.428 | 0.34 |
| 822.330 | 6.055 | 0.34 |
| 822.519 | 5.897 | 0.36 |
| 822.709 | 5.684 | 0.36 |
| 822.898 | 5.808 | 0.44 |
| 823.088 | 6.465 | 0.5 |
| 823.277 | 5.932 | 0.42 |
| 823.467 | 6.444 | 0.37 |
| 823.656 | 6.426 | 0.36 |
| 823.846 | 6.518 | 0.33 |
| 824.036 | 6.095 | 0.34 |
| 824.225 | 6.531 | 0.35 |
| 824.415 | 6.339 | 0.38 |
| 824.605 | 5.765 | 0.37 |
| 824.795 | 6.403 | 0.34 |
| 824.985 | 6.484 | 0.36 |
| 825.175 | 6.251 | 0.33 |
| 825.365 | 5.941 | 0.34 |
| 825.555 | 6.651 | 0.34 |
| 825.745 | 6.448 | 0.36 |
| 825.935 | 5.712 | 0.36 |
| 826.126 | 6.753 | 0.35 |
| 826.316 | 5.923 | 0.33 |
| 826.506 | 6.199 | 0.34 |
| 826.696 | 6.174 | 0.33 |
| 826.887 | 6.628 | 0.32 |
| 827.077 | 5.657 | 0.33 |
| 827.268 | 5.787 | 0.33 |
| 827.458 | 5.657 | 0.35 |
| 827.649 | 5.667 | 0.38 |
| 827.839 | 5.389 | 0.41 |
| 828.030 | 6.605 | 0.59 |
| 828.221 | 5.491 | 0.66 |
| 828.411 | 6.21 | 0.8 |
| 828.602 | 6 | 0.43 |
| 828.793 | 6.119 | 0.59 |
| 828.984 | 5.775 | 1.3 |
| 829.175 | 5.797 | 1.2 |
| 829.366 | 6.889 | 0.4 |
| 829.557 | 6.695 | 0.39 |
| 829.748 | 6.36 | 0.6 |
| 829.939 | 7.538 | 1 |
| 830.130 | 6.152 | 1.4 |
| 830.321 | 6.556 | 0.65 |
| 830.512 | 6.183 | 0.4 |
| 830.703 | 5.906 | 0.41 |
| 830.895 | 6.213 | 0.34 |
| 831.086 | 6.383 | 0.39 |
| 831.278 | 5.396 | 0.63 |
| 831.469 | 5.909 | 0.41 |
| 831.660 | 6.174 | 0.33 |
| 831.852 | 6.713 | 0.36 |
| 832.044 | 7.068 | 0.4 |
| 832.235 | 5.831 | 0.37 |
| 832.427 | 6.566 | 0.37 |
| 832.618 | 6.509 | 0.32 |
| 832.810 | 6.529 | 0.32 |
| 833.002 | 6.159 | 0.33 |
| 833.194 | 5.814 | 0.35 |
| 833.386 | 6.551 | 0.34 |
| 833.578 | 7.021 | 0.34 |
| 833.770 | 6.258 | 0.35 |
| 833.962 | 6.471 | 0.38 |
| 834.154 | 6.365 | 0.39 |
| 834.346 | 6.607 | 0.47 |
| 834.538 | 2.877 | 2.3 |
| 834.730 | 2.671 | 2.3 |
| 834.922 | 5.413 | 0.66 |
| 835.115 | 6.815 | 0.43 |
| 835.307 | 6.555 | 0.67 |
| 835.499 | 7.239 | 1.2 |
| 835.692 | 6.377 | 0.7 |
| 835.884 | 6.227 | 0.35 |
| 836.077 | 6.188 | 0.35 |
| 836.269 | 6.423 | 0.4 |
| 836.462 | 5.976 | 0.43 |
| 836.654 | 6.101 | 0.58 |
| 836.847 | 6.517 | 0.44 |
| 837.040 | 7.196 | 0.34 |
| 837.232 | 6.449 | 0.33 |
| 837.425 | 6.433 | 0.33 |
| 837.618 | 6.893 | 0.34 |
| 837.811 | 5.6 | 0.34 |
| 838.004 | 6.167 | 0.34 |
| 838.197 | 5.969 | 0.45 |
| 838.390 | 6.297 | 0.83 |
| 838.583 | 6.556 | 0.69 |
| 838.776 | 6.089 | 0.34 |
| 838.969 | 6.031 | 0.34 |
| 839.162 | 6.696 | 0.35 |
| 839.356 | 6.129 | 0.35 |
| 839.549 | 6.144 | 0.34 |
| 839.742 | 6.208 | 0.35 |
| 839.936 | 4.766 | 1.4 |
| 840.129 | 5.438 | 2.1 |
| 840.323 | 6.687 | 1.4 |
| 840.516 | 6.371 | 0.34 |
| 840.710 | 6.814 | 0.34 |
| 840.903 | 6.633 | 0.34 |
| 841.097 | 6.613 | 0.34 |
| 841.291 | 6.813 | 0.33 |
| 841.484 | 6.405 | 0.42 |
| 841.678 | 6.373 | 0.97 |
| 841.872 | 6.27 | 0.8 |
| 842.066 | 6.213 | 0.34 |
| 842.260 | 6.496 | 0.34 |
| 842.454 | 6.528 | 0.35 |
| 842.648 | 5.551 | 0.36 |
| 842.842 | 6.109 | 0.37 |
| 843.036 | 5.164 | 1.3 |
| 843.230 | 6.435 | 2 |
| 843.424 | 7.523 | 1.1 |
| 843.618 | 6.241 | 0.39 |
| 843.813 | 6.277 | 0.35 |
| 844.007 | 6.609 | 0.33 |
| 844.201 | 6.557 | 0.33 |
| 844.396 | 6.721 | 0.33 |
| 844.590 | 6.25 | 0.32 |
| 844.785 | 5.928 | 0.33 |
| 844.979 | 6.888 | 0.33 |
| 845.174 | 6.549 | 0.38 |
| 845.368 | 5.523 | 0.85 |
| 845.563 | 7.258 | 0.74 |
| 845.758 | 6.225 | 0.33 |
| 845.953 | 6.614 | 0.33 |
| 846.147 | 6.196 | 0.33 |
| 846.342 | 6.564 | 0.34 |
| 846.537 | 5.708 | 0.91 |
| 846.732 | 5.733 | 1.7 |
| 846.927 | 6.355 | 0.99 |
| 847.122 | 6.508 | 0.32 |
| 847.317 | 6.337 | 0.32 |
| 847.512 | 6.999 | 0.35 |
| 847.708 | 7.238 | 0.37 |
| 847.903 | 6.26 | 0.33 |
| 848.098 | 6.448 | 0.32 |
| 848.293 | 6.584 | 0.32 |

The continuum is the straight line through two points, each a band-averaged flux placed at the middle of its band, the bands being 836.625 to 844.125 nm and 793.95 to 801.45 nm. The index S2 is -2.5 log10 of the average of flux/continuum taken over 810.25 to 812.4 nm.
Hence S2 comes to 0.00 mag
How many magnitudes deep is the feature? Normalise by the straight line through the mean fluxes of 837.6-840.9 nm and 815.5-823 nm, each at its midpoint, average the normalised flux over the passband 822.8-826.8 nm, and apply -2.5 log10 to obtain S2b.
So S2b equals -0.038 mag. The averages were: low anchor 5.99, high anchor 6.16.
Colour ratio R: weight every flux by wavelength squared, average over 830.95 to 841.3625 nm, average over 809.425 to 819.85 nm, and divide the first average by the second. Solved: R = 1.08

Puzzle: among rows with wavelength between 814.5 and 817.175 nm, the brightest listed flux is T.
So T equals 6.787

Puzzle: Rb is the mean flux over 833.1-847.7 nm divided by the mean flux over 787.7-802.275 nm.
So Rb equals 1.07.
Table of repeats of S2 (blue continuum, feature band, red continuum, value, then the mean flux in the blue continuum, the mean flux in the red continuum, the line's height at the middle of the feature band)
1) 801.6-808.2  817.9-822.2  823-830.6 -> 0.03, 6.17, 6.22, 6.2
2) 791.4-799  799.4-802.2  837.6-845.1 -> 0.04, 5.95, 6.29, 5.99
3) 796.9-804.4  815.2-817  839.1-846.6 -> 0.03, 5.99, 6.32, 6.11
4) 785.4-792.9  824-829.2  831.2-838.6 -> 0.01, 5.96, 6.17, 6.14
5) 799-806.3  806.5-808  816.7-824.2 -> -0.04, 6.01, 6.06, 6.02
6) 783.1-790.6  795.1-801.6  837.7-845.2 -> 0.02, 5.94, 6.28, 6.02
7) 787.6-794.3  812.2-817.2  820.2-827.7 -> -0.01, 5.8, 6.09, 6.01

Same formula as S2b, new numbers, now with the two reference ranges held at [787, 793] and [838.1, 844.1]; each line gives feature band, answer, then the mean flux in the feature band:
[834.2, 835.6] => 0.14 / 5.49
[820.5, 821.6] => 0.08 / 5.69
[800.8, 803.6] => -0.03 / 6.16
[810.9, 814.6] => -0.01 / 6.12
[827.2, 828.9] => 0.05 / 5.88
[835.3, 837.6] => -0.04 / 6.49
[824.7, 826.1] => -0.02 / 6.29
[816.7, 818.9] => 0.02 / 6.01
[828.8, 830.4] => -0.04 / 6.45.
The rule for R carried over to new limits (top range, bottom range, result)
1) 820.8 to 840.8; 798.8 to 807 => 1.10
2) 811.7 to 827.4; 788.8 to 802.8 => 1.10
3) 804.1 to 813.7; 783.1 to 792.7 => 1.09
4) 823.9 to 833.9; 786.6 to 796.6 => 1.15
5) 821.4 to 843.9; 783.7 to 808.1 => 1.13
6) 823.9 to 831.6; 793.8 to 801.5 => 1.12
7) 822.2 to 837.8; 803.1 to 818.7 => 1.06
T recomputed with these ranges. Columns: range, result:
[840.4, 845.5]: 7.523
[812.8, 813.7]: 6.305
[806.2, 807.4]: 6.615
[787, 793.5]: 8.556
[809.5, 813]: 6.475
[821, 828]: 6.753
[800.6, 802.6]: 6.513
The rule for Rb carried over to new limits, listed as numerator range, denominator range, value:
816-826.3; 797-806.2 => 1.01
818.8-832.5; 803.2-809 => 0.99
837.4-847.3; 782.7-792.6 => 1.07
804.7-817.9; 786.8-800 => 1.03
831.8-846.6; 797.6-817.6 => 1.04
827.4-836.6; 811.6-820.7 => 1.01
